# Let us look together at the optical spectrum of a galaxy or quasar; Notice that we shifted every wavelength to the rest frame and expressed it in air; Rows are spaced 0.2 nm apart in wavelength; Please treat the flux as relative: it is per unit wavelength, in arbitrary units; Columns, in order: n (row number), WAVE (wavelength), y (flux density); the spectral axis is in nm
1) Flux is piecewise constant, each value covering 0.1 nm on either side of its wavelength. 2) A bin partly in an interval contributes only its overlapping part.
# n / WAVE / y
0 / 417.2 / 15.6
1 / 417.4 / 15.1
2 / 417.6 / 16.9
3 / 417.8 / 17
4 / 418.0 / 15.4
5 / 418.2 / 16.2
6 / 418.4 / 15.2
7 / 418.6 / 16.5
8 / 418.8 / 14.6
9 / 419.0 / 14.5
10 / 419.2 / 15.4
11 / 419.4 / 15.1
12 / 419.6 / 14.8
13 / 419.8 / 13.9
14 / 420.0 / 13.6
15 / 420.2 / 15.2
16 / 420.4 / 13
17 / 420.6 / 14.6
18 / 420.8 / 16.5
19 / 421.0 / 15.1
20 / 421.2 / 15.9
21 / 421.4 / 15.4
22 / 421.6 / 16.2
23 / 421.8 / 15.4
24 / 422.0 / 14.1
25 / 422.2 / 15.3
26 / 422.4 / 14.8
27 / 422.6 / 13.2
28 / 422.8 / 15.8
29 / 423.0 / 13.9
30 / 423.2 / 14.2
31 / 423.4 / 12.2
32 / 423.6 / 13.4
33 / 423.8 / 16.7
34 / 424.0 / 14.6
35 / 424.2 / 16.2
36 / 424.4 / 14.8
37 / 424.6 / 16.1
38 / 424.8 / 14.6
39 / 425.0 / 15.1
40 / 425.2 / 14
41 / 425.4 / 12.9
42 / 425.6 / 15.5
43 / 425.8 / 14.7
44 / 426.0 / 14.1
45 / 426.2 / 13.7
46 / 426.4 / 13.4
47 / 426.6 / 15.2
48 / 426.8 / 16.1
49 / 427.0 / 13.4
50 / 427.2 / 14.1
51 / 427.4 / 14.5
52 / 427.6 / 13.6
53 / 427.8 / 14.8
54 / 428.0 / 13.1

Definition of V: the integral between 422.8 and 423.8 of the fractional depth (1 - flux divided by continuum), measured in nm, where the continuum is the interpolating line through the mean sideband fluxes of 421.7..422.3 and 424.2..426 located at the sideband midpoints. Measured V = 0.06 nm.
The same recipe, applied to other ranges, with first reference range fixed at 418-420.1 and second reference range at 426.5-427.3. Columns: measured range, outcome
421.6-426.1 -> 0.05 nm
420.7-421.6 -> -0.05 nm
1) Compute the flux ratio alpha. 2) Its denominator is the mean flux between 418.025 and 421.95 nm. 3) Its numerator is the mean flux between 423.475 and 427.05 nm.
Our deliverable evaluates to 0.97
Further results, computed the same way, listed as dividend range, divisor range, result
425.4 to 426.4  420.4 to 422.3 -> 0.93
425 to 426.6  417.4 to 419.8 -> 0.91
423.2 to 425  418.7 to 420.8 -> 1.02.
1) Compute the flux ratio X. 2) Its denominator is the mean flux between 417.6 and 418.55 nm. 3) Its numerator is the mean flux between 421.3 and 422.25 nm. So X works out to 0.95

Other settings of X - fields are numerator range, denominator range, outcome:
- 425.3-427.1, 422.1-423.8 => 1.01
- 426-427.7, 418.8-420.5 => 0.99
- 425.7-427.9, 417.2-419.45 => 0.92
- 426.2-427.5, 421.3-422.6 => 0.96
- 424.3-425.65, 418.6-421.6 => 0.98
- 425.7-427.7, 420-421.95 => 0.94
